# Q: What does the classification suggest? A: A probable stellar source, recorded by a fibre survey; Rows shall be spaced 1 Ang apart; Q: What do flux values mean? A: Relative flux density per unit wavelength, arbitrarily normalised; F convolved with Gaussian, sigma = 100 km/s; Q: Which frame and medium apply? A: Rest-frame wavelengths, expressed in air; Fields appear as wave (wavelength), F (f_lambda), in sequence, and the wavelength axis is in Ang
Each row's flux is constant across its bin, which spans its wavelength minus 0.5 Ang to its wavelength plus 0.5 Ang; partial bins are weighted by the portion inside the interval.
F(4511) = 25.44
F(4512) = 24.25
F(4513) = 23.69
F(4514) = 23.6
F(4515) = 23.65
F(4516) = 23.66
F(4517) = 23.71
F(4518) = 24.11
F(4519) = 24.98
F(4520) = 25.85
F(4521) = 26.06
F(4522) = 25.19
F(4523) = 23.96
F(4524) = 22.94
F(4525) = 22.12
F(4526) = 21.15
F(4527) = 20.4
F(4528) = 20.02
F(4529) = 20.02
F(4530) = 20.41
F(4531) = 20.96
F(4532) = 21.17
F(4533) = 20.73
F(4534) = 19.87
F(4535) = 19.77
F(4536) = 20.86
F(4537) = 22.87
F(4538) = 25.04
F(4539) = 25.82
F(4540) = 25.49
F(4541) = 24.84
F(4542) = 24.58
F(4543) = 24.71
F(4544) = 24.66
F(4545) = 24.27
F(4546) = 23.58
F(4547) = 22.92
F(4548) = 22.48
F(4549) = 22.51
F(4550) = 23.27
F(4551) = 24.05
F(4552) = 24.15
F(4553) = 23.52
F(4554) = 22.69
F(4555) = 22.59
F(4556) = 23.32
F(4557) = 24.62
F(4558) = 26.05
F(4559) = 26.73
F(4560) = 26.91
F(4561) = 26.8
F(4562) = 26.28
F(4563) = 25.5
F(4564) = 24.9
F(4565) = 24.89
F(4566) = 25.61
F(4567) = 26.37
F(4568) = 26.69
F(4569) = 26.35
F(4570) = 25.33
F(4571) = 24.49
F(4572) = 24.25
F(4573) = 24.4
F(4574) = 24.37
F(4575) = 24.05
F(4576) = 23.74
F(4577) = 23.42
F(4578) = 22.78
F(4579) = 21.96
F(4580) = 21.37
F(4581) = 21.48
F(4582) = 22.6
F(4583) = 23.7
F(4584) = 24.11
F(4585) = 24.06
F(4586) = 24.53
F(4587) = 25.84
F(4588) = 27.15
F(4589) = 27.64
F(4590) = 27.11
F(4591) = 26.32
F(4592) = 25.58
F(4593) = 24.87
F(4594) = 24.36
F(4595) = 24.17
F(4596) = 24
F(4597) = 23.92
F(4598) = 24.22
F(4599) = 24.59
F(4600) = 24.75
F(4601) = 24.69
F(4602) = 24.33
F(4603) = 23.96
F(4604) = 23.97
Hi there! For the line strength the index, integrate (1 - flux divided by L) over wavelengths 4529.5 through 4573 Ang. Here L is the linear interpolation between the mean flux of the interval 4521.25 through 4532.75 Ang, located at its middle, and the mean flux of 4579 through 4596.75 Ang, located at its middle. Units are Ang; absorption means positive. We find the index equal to -2.2 Ang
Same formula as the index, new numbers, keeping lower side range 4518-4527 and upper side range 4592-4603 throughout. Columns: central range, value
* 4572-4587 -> 0.5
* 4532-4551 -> 0.6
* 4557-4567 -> -0.7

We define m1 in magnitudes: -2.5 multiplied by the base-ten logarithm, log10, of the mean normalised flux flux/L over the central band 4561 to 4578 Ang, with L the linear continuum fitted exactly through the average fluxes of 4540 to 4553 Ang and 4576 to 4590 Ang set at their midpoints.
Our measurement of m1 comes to -0.047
